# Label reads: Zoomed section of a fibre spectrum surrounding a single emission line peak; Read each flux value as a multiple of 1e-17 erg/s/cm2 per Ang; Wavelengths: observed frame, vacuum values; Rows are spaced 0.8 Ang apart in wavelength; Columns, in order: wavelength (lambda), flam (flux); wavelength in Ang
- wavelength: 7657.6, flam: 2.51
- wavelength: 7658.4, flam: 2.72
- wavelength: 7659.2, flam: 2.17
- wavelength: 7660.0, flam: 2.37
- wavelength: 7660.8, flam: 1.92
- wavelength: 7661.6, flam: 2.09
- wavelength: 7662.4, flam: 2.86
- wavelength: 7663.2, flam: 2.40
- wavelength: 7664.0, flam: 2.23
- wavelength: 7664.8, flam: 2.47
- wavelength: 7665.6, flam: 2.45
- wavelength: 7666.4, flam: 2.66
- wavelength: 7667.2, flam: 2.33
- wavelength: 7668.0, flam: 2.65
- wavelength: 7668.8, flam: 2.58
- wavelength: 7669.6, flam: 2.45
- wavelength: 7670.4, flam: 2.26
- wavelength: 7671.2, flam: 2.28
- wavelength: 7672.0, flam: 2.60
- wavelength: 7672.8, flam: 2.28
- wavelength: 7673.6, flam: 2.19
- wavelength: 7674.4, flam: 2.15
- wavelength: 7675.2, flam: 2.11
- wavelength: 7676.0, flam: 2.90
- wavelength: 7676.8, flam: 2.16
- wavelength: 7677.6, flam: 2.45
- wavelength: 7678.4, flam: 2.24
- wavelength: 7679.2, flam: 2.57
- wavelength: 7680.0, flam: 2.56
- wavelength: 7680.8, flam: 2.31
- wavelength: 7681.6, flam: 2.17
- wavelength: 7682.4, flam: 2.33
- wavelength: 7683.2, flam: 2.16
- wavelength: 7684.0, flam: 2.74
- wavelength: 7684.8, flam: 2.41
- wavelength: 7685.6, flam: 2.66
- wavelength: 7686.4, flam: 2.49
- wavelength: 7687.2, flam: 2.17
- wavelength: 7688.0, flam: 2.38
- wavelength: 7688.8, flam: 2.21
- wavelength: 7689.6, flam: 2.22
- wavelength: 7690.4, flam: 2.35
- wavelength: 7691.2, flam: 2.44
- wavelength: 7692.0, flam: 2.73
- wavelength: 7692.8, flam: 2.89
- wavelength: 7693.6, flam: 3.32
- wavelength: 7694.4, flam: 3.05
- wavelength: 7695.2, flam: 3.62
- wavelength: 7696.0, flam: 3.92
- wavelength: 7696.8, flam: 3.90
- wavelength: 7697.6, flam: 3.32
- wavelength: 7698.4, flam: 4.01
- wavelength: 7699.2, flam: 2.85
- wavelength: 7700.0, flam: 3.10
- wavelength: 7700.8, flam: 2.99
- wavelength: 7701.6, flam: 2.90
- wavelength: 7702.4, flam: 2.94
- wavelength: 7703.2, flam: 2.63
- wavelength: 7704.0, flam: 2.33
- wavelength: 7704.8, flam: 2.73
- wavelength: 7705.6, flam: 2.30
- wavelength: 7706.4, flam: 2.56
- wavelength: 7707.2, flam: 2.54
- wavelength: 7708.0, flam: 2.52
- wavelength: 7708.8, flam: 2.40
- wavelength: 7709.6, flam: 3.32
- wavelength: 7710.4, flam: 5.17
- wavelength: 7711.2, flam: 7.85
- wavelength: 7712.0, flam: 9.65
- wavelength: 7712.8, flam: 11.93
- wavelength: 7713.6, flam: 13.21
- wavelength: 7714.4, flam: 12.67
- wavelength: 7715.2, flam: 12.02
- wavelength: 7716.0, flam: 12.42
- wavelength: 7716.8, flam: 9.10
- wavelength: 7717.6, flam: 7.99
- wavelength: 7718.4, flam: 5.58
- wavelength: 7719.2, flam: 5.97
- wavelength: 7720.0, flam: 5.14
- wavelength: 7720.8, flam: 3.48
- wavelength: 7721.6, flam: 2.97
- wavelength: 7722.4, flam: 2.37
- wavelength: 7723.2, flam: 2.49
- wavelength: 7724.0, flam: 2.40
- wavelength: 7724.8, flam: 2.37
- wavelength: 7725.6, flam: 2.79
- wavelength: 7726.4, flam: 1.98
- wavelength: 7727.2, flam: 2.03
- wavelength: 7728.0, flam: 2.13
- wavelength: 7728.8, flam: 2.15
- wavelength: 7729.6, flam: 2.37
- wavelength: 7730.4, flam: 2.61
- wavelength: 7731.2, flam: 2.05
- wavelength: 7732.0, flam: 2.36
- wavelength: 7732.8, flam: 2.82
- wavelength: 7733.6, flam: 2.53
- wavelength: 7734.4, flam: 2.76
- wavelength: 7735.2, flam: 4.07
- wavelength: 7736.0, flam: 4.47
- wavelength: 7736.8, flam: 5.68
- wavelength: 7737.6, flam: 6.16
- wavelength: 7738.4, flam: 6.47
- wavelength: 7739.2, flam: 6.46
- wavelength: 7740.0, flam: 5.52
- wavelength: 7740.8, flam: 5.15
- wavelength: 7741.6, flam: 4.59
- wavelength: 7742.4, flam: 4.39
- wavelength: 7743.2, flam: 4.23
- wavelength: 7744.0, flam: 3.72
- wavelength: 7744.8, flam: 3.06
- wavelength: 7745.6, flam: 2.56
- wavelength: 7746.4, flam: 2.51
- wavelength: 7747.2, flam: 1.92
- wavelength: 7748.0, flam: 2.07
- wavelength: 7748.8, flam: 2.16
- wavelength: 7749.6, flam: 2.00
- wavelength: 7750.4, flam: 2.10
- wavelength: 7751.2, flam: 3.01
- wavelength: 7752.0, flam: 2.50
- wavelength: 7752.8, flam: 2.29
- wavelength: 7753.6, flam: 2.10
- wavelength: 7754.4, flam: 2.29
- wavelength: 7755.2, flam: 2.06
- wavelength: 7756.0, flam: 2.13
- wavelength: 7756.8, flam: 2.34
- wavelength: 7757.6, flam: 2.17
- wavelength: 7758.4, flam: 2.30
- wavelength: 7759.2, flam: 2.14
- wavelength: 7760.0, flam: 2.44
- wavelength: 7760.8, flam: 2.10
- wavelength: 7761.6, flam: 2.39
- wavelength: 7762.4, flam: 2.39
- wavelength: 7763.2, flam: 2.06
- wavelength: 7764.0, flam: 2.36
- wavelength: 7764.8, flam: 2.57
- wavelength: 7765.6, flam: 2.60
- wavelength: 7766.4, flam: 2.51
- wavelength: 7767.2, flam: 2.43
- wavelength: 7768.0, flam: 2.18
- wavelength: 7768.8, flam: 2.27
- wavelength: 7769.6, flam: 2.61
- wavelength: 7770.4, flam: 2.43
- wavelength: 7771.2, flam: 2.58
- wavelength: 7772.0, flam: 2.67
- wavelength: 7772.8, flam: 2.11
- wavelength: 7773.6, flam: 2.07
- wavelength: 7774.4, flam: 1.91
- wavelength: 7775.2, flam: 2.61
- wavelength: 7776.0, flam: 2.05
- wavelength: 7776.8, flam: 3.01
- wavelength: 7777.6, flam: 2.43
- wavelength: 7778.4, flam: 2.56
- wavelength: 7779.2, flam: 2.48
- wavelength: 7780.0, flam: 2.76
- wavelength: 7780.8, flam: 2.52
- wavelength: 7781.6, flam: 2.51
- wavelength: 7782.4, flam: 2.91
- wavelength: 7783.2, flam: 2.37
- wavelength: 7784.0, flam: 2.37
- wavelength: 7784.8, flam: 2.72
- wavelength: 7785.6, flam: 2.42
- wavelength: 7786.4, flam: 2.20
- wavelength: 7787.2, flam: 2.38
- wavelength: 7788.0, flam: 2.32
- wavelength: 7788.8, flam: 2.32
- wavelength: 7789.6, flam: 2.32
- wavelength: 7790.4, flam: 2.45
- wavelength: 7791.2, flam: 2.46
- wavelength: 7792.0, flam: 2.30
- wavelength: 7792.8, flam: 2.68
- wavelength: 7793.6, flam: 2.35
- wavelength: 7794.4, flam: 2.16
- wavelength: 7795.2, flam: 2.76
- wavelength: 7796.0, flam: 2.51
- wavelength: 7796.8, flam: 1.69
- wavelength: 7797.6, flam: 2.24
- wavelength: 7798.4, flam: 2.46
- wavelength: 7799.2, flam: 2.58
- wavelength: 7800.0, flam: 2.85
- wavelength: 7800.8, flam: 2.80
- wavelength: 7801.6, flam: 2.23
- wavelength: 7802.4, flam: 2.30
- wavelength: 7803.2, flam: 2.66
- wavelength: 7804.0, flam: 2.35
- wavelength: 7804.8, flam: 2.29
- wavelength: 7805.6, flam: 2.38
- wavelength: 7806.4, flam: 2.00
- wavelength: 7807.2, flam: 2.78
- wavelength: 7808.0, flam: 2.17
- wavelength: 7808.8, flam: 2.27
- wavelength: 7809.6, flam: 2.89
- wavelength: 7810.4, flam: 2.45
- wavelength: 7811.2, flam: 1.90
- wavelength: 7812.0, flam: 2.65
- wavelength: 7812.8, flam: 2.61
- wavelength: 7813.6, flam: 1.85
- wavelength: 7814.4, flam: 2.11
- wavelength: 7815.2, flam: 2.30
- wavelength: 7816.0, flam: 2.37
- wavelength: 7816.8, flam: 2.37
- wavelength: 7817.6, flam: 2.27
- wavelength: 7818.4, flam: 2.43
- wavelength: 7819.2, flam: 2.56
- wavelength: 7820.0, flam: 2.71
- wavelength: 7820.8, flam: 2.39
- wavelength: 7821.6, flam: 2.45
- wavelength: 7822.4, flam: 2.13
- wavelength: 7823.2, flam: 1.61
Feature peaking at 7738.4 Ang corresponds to [N II] 6583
